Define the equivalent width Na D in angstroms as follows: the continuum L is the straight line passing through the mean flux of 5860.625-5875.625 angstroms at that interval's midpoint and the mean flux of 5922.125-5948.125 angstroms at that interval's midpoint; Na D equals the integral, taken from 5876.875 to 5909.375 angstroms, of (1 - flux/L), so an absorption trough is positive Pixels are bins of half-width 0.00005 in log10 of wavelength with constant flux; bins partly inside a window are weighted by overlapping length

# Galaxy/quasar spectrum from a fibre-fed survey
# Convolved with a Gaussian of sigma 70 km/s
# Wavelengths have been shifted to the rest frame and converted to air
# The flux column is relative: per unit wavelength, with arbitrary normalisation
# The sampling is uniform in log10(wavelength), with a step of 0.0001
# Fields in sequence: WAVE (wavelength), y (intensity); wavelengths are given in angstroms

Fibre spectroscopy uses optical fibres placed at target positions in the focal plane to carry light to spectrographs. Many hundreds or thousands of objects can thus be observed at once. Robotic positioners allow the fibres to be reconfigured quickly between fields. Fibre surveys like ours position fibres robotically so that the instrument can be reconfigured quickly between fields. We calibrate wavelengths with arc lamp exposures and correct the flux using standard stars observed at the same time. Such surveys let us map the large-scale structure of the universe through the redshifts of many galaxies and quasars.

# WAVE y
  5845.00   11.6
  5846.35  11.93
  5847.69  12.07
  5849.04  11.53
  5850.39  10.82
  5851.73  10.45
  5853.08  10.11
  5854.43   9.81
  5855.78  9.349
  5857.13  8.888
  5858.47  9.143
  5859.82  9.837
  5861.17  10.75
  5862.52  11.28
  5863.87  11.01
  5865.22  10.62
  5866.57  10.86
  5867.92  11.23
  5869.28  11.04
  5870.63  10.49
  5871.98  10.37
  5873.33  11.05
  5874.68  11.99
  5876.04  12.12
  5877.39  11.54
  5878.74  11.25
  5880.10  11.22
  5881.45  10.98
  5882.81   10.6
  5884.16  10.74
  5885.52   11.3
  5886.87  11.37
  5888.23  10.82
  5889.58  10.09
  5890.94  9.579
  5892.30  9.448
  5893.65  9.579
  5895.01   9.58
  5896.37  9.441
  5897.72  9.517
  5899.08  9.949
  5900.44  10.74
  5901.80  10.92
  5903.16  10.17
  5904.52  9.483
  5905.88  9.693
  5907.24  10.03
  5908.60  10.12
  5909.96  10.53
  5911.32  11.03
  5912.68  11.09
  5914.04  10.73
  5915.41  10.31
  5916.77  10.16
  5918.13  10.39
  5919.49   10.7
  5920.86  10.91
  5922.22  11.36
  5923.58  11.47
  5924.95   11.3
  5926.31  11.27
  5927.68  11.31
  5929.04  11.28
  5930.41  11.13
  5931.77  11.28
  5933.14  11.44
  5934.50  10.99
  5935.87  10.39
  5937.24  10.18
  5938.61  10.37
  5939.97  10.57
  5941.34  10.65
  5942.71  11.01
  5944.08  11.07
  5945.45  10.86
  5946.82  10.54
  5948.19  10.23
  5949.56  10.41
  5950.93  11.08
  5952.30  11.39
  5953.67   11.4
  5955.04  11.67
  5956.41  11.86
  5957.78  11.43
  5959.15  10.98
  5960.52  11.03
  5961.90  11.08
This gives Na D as 1.9 angstroms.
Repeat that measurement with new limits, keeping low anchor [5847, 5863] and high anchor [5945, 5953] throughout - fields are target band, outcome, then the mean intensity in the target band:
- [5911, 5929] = -0.5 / 10.9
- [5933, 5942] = 0.1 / 10.6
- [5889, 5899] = 0.8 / 9.62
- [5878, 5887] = -0.5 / 11.1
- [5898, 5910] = 0.5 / 10.1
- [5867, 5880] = -1.0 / 11.2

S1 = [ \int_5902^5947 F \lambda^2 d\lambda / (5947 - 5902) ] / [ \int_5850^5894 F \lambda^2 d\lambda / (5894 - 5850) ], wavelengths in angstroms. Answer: 1.03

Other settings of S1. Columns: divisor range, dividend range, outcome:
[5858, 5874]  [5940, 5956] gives 1.05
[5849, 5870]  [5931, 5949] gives 1.06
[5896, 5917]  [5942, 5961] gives 1.10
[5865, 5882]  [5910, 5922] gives 0.97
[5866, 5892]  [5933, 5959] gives 1.02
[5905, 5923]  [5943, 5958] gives 1.06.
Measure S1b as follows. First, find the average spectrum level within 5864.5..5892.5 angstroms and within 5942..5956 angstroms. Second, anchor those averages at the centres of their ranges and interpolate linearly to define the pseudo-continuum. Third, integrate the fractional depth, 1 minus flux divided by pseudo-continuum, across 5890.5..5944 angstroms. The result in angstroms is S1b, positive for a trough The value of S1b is 2.1 angstroms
